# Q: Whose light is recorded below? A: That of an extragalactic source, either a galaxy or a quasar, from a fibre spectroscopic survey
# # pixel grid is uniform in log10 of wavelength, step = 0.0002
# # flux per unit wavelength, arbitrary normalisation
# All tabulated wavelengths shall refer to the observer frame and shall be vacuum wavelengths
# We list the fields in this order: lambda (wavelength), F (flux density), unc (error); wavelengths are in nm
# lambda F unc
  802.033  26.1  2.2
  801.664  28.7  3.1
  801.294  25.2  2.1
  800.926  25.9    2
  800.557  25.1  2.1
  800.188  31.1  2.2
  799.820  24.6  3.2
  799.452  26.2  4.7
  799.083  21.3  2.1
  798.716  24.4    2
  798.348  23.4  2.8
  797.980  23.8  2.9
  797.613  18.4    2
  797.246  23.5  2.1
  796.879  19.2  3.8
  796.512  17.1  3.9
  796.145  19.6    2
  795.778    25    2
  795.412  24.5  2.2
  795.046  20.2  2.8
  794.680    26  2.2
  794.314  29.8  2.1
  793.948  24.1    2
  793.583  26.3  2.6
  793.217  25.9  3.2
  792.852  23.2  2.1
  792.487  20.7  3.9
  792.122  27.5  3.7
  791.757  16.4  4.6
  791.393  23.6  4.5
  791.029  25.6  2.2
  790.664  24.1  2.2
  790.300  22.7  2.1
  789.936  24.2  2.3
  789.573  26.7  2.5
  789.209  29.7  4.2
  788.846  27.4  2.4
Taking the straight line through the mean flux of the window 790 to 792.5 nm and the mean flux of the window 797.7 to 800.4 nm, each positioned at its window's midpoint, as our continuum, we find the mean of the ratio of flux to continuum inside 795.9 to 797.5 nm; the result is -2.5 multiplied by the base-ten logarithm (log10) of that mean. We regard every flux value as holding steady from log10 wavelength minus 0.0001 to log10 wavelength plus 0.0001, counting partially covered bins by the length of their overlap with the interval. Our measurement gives 0.21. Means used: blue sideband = 23.1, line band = 20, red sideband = 24.7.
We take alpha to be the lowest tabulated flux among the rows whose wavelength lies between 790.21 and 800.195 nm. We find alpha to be 16.4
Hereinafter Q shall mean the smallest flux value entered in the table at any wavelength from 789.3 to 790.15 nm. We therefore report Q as 24.2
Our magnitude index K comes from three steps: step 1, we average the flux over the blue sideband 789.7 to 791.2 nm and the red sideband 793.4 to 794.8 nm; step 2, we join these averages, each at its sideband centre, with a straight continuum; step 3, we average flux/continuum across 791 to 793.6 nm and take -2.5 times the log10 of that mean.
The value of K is 0.09 mag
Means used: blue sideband 24.2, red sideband 26.6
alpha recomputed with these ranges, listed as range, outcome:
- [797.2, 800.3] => 18.4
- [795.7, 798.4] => 17.1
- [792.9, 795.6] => 20.2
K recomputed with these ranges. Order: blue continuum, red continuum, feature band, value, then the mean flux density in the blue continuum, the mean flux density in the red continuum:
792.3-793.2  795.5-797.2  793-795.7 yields -0.16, 22.7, 20.7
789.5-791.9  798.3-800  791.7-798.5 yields 0.03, 23.3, 24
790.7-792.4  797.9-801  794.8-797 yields 0.15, 23.2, 25.1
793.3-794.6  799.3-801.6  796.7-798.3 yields 0.23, 26.6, 26.5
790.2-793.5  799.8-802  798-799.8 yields 0.10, 23.4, 26.9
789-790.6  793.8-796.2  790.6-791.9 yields 0.13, 25.7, 24.4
